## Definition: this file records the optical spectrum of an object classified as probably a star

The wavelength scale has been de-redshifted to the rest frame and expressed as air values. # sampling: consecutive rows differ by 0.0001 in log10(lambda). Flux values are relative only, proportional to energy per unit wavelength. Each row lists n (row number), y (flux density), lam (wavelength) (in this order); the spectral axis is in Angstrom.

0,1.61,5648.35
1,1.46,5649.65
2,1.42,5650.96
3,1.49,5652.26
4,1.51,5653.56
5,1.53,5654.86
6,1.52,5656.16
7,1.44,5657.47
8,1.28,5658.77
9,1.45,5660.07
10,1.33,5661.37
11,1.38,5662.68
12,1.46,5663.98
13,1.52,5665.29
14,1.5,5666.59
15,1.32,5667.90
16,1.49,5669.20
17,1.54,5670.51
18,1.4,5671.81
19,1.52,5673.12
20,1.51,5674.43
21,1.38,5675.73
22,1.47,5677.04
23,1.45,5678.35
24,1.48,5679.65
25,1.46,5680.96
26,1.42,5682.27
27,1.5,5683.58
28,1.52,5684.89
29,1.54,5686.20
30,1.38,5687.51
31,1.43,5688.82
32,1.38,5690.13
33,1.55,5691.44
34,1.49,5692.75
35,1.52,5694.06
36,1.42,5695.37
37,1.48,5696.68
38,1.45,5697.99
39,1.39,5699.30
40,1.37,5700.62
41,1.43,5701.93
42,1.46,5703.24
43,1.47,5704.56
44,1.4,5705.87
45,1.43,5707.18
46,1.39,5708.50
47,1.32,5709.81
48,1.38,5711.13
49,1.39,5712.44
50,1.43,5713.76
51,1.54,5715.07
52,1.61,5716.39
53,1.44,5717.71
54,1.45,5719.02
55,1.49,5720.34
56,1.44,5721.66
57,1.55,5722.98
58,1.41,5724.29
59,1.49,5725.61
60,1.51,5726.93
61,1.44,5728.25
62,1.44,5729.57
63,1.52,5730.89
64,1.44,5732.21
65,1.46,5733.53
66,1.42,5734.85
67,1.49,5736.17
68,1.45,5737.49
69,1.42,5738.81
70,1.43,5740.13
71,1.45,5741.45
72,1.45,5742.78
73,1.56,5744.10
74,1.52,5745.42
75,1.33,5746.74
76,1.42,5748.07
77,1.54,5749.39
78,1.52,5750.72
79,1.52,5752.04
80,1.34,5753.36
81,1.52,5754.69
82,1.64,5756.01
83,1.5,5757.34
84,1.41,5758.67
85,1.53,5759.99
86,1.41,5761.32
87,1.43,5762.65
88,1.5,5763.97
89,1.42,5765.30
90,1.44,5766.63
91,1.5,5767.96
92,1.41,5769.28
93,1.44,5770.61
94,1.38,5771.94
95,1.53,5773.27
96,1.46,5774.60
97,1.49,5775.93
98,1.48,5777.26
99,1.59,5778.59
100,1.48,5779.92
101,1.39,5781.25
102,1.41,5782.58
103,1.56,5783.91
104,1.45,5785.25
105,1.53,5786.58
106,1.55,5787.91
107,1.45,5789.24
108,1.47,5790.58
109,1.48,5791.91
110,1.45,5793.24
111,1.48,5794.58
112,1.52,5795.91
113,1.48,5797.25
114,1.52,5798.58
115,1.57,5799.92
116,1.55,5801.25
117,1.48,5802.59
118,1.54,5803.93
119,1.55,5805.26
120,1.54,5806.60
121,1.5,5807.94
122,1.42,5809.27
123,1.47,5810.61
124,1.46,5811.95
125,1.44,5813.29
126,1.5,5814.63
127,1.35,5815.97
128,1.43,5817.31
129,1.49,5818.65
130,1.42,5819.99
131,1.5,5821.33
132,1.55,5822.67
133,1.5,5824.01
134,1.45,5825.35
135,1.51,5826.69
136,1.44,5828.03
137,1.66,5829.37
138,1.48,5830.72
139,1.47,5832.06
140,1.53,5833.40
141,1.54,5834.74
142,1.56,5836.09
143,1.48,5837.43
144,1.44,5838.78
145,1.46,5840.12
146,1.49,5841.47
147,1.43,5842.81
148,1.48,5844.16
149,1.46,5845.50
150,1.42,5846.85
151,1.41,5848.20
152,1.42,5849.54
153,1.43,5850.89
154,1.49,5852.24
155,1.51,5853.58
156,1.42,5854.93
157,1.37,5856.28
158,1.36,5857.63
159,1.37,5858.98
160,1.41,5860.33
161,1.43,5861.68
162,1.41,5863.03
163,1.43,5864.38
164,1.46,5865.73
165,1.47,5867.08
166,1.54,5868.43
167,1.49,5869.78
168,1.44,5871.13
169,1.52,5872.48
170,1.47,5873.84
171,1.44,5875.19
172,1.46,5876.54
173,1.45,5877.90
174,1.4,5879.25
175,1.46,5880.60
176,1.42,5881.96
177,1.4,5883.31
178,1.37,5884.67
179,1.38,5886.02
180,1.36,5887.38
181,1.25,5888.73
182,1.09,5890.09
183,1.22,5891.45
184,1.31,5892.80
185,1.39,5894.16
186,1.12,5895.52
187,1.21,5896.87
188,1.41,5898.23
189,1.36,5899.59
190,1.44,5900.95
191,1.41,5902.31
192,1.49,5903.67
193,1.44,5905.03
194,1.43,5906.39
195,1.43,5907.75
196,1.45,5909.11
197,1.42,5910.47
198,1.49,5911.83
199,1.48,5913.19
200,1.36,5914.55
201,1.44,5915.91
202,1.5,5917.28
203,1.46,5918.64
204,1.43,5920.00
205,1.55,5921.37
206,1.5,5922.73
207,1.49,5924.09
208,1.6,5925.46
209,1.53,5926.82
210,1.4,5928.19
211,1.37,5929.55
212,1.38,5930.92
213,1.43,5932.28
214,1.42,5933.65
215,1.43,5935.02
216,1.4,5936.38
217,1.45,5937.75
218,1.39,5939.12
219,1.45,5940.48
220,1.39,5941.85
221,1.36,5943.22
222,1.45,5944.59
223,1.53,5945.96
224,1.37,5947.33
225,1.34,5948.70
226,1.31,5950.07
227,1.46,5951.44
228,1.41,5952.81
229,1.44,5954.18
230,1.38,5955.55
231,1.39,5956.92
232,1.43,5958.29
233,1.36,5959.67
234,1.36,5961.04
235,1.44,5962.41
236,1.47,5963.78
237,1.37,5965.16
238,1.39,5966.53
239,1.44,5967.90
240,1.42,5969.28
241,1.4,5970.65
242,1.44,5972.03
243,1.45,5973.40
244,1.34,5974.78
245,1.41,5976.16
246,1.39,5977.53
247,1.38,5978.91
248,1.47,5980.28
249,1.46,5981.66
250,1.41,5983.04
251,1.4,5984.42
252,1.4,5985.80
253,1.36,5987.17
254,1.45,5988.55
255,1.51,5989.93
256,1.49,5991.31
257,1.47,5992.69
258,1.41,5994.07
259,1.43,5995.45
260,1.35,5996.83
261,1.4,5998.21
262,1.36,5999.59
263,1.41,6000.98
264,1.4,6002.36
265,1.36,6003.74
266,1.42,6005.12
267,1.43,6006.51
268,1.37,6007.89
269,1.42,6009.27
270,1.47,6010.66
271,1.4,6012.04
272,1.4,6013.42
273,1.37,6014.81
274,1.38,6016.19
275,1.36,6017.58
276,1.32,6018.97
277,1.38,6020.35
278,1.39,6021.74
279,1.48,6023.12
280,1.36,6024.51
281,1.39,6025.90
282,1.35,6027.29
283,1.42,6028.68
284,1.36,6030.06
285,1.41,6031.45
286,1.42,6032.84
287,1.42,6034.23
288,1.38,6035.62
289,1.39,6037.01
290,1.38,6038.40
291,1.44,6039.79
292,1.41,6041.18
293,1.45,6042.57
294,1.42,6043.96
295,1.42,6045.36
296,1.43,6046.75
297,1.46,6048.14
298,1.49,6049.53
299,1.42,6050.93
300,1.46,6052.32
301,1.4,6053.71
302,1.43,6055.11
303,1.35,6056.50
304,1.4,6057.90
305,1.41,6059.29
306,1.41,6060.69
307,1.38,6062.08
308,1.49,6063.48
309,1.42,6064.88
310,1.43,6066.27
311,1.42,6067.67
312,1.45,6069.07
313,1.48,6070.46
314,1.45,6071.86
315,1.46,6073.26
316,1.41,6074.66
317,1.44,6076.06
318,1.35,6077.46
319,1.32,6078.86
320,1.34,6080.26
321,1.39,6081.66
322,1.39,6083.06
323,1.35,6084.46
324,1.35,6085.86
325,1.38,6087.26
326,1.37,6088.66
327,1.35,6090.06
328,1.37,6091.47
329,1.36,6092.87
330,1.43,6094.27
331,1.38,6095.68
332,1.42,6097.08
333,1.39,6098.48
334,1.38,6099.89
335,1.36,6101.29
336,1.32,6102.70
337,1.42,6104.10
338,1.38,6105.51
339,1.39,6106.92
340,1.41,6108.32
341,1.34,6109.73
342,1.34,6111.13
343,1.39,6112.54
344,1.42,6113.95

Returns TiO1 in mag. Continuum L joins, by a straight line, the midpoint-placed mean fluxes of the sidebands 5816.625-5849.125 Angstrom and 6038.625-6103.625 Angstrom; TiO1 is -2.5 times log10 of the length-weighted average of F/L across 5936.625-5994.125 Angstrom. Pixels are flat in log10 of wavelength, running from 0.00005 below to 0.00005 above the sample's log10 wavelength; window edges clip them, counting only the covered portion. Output 0.019 mag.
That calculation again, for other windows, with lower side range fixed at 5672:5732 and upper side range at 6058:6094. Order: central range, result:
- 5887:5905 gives 0.09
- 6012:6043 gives 0.01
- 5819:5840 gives -0.05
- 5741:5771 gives -0.02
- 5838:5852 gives -0.01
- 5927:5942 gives 0.00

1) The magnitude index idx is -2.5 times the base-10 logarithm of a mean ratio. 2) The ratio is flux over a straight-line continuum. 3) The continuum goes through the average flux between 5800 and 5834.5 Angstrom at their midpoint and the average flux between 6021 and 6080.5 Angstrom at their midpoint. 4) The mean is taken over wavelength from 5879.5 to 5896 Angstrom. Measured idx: 0.117 mag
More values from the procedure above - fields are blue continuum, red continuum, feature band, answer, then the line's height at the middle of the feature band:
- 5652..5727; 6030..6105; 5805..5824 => -0.026 mag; 1.44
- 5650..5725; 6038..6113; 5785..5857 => -0.035 mag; 1.43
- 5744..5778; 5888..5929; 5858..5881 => -0.021 mag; 1.42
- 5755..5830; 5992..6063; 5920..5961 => 0.006 mag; 1.43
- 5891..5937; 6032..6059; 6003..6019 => 0.019 mag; 1.42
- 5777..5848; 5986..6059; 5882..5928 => 0.039 mag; 1.45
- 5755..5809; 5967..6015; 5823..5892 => 0.017 mag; 1.46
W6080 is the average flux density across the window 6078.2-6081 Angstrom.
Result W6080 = 1.33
